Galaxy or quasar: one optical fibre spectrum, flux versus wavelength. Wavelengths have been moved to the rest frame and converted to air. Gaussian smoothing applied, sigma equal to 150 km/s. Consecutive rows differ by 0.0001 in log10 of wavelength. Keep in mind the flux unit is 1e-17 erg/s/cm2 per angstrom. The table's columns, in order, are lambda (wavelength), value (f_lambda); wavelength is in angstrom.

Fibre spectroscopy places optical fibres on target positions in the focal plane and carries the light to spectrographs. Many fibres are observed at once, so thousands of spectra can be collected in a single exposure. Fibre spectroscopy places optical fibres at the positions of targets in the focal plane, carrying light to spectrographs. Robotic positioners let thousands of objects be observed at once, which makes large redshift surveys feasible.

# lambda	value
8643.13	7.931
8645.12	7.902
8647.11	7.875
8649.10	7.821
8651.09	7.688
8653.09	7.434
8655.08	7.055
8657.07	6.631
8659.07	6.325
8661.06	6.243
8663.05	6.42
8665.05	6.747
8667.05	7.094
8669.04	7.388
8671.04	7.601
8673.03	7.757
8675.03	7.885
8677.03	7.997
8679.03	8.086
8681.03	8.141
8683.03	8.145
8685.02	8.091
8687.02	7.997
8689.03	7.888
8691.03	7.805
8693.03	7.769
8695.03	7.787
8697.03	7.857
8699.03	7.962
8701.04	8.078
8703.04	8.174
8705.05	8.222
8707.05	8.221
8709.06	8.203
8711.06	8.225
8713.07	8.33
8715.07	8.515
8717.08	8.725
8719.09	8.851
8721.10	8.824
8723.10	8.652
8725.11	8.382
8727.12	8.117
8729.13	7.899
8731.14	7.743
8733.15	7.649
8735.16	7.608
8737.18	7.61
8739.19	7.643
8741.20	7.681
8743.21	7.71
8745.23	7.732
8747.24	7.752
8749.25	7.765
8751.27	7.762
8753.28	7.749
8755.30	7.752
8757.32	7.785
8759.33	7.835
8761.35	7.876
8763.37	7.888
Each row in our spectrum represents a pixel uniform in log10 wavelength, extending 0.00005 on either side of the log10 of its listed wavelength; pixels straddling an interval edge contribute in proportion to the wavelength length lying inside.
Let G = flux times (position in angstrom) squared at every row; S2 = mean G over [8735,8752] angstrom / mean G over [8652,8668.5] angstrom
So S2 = 1.2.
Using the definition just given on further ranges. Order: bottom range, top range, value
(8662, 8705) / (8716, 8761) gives 1.04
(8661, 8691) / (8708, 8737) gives 1.09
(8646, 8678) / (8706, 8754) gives 1.13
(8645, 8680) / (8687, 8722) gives 1.13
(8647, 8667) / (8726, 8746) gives 1.13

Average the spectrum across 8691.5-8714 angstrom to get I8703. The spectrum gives 8.07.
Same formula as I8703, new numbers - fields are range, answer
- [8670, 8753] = 8.02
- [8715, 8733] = 8.37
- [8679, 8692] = 8.02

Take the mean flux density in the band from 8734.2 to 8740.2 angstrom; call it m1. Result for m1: 7.62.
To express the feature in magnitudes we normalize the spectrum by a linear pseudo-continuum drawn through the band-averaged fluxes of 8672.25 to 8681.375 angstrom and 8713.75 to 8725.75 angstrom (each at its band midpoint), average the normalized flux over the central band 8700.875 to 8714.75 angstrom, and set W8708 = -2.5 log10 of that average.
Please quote 0.030 mag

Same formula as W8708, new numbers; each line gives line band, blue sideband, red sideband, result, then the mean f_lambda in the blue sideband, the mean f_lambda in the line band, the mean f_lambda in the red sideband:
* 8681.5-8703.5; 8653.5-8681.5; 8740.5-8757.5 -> -0.08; 7.23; 7.96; 7.74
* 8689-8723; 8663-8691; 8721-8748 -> -0.06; 7.7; 8.23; 7.9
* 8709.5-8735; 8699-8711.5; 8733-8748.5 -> -0.05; 8.16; 8.3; 7.68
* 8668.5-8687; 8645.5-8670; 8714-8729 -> -0.05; 7.08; 7.92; 8.54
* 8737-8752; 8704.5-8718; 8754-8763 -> 0.04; 8.35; 7.71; 7.81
